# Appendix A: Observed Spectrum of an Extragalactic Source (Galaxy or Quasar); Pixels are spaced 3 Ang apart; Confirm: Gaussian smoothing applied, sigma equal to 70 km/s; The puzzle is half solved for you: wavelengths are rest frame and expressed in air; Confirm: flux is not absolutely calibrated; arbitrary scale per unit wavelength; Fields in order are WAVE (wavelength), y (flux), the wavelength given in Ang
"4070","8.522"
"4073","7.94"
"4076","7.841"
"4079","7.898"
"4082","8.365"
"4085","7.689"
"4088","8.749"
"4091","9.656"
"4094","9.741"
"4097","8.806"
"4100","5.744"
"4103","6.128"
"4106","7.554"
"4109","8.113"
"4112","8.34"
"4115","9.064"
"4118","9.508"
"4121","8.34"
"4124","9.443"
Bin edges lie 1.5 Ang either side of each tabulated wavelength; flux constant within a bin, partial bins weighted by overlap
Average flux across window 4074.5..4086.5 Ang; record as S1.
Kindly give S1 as 7.95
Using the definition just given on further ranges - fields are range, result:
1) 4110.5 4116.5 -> 8.7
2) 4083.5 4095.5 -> 8.96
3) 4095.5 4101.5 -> 7.27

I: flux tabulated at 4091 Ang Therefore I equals 9.656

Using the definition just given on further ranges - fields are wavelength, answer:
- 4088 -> 8.749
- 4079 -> 7.898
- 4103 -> 6.128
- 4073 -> 7.94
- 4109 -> 8.113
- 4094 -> 9.741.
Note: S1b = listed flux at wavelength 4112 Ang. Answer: 8.34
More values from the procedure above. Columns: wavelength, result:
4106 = 7.554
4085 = 7.689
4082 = 8.365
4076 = 7.841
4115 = 9.064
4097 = 8.806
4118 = 9.508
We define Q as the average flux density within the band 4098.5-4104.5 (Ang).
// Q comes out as 5.94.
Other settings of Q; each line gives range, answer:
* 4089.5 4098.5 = 9.4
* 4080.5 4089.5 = 8.27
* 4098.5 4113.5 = 7.18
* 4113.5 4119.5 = 9.29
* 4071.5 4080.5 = 7.89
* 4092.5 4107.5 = 7.59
